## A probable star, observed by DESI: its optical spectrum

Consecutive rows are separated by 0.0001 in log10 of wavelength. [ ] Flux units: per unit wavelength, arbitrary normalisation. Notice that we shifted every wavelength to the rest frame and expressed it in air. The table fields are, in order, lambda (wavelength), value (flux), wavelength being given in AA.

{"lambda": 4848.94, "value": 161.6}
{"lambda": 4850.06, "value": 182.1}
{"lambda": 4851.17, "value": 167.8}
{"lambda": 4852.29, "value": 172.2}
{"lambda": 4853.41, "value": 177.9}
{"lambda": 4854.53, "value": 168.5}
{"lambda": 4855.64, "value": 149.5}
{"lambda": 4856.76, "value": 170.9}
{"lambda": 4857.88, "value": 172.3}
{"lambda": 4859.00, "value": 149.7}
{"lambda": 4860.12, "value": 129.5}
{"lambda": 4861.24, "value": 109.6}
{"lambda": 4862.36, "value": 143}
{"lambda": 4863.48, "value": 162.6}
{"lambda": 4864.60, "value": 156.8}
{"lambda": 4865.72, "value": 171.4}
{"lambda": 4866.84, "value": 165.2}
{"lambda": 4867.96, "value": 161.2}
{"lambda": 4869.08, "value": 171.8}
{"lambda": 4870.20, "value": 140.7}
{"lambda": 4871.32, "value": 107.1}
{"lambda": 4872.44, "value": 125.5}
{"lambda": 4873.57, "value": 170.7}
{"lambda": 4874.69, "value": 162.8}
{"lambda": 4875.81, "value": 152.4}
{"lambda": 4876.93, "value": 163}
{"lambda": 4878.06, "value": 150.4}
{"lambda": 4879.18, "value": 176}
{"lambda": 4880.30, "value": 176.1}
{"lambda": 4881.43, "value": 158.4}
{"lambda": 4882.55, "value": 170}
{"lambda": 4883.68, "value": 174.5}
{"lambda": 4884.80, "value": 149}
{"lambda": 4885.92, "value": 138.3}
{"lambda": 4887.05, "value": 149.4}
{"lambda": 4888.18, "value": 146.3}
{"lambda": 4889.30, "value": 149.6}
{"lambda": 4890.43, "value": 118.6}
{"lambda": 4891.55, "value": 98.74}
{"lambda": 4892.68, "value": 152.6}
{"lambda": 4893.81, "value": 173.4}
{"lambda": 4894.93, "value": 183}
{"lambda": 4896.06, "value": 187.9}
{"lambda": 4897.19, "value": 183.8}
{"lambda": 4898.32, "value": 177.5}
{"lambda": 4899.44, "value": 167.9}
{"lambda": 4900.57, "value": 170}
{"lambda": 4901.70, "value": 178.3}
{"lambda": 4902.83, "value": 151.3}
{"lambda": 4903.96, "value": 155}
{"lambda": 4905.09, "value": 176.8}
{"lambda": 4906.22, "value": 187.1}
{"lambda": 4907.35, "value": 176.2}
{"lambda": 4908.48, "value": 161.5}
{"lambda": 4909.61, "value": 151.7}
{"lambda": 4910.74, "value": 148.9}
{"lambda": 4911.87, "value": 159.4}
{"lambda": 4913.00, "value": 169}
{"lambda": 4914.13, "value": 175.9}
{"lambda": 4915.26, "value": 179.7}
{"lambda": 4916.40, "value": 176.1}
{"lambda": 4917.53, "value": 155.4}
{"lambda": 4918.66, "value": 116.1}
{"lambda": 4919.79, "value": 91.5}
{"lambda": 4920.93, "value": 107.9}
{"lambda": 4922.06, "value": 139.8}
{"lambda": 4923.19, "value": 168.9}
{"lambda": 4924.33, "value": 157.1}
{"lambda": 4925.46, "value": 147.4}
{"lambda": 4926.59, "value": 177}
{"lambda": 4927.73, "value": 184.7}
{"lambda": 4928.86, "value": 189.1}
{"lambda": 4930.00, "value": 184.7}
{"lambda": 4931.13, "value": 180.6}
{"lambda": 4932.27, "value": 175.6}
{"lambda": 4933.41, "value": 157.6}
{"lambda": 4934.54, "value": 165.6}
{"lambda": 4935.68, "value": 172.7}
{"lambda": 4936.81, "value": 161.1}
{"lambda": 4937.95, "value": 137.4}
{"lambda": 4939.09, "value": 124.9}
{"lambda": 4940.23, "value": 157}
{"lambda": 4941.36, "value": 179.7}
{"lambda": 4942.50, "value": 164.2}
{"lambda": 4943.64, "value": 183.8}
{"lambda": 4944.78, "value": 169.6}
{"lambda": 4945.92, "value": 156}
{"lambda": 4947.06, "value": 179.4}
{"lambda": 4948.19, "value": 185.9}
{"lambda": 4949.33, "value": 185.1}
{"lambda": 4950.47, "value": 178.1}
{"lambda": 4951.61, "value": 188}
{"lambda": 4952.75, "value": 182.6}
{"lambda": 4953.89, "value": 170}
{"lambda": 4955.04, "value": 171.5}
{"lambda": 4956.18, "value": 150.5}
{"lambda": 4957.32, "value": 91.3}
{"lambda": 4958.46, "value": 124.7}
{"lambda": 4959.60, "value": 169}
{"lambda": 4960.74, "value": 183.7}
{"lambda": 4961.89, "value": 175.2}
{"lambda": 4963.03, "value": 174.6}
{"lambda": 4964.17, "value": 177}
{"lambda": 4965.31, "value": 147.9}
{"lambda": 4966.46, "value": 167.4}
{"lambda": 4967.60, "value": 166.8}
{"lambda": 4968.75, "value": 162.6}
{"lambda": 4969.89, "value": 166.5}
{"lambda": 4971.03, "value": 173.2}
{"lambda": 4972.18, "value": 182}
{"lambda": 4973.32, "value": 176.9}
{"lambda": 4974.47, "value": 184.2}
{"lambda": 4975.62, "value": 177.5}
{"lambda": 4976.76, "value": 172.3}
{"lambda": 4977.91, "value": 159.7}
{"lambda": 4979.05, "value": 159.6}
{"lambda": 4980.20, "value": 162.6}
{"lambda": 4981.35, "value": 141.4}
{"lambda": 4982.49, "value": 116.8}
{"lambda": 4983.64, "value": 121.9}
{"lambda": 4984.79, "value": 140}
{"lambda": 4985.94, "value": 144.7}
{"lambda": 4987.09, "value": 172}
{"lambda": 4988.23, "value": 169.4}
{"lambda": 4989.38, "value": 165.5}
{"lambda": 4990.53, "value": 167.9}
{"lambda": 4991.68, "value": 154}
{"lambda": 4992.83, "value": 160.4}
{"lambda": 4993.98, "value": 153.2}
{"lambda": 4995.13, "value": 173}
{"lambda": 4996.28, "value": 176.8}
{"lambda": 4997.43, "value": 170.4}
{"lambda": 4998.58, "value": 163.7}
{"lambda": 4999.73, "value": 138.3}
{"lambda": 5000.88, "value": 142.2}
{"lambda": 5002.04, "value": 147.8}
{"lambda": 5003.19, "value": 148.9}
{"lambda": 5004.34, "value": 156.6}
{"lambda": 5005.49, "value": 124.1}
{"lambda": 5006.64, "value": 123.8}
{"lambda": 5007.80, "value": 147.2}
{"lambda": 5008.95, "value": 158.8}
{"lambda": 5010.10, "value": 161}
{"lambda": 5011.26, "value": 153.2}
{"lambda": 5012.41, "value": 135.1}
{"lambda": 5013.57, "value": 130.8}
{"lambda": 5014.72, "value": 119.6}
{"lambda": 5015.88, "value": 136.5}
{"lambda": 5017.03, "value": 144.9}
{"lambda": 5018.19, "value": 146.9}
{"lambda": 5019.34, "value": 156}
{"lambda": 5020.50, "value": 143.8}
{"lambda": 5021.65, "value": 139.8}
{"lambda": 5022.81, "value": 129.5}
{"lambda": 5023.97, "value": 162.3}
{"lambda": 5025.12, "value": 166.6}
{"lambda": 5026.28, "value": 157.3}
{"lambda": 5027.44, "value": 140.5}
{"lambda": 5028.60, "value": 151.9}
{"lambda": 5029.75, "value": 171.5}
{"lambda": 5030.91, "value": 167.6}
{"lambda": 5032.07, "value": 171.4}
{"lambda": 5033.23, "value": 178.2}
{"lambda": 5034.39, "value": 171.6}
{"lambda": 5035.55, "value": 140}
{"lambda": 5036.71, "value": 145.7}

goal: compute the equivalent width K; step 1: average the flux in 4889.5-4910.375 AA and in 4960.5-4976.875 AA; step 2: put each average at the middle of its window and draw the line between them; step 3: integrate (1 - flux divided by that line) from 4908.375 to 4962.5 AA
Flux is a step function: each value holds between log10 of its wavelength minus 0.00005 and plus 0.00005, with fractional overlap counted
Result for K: 2.0 AA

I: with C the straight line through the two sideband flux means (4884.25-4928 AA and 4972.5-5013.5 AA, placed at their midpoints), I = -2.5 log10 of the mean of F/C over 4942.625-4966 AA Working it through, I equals -0.076 mag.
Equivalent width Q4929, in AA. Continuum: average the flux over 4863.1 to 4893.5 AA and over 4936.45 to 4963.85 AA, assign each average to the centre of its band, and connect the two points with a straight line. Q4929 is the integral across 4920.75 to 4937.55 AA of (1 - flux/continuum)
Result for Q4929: -0.49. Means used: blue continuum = 153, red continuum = 164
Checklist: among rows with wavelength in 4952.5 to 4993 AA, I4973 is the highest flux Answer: 184.2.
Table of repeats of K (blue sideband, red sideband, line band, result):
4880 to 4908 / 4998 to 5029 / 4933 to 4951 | -1.3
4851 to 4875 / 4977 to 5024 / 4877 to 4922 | -1.4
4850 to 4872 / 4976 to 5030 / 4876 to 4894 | 0.3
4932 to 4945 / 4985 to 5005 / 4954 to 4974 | -0.3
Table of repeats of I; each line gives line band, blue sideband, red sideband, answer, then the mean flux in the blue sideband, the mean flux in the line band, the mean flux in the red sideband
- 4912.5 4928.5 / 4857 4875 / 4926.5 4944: 0.07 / 150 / 154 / 168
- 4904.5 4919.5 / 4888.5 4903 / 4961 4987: -0.01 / 161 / 163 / 162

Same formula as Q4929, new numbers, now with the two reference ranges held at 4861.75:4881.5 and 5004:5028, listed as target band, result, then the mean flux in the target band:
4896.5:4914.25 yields -1.7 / 168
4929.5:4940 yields -0.8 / 162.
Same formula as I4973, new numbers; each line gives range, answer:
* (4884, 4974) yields 189.1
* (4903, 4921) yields 187.1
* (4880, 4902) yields 187.9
